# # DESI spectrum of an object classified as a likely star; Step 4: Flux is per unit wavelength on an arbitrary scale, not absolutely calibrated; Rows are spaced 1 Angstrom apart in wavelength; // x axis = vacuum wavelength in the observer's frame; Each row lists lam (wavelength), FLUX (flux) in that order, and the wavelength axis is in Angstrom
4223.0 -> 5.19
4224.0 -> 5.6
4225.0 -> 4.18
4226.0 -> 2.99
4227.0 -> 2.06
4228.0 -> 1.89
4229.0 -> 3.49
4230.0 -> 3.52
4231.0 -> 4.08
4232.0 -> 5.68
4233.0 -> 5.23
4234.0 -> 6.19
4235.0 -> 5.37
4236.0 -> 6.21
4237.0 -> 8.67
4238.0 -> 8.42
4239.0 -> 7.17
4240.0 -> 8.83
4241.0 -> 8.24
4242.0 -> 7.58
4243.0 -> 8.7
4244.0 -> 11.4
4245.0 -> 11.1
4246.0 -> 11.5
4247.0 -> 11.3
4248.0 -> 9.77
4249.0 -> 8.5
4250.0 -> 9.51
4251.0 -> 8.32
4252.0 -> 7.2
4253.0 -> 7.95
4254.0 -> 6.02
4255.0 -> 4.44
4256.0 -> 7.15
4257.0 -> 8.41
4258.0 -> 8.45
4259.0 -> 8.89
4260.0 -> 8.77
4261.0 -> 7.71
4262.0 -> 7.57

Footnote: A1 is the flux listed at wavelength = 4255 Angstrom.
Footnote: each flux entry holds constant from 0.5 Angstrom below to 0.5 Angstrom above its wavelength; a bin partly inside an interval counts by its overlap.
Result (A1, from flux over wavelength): 4.44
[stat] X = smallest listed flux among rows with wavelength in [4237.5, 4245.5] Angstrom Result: 7.17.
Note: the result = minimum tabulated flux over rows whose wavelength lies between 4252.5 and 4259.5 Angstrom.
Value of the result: 4.44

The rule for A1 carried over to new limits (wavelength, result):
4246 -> 11.5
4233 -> 5.23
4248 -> 9.77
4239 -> 7.17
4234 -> 6.19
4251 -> 8.32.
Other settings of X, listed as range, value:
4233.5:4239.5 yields 5.37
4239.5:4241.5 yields 8.24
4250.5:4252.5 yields 7.2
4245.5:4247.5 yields 11.3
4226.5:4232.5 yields 1.89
